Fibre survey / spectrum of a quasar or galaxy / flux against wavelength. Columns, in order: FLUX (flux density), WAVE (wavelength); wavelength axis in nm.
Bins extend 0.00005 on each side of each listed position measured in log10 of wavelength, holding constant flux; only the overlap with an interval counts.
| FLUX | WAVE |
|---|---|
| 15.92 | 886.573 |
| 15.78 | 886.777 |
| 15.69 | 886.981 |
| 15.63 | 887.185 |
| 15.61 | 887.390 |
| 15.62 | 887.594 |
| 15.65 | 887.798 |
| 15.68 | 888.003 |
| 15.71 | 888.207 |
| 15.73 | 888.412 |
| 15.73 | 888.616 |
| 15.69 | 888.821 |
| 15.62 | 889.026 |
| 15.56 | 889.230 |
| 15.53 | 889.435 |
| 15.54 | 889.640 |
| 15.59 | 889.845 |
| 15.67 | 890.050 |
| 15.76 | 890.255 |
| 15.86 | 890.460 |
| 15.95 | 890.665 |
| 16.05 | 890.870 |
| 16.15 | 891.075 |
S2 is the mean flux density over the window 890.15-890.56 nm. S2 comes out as 15.8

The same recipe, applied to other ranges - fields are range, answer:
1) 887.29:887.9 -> 15.6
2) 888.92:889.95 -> 15.6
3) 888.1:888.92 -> 15.7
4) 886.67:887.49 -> 15.7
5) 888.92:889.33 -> 15.6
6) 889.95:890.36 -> 15.7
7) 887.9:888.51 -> 15.7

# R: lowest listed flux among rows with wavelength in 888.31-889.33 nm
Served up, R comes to 15.56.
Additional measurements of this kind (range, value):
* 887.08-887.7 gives 15.61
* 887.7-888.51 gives 15.65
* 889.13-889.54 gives 15.53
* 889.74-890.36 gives 15.59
